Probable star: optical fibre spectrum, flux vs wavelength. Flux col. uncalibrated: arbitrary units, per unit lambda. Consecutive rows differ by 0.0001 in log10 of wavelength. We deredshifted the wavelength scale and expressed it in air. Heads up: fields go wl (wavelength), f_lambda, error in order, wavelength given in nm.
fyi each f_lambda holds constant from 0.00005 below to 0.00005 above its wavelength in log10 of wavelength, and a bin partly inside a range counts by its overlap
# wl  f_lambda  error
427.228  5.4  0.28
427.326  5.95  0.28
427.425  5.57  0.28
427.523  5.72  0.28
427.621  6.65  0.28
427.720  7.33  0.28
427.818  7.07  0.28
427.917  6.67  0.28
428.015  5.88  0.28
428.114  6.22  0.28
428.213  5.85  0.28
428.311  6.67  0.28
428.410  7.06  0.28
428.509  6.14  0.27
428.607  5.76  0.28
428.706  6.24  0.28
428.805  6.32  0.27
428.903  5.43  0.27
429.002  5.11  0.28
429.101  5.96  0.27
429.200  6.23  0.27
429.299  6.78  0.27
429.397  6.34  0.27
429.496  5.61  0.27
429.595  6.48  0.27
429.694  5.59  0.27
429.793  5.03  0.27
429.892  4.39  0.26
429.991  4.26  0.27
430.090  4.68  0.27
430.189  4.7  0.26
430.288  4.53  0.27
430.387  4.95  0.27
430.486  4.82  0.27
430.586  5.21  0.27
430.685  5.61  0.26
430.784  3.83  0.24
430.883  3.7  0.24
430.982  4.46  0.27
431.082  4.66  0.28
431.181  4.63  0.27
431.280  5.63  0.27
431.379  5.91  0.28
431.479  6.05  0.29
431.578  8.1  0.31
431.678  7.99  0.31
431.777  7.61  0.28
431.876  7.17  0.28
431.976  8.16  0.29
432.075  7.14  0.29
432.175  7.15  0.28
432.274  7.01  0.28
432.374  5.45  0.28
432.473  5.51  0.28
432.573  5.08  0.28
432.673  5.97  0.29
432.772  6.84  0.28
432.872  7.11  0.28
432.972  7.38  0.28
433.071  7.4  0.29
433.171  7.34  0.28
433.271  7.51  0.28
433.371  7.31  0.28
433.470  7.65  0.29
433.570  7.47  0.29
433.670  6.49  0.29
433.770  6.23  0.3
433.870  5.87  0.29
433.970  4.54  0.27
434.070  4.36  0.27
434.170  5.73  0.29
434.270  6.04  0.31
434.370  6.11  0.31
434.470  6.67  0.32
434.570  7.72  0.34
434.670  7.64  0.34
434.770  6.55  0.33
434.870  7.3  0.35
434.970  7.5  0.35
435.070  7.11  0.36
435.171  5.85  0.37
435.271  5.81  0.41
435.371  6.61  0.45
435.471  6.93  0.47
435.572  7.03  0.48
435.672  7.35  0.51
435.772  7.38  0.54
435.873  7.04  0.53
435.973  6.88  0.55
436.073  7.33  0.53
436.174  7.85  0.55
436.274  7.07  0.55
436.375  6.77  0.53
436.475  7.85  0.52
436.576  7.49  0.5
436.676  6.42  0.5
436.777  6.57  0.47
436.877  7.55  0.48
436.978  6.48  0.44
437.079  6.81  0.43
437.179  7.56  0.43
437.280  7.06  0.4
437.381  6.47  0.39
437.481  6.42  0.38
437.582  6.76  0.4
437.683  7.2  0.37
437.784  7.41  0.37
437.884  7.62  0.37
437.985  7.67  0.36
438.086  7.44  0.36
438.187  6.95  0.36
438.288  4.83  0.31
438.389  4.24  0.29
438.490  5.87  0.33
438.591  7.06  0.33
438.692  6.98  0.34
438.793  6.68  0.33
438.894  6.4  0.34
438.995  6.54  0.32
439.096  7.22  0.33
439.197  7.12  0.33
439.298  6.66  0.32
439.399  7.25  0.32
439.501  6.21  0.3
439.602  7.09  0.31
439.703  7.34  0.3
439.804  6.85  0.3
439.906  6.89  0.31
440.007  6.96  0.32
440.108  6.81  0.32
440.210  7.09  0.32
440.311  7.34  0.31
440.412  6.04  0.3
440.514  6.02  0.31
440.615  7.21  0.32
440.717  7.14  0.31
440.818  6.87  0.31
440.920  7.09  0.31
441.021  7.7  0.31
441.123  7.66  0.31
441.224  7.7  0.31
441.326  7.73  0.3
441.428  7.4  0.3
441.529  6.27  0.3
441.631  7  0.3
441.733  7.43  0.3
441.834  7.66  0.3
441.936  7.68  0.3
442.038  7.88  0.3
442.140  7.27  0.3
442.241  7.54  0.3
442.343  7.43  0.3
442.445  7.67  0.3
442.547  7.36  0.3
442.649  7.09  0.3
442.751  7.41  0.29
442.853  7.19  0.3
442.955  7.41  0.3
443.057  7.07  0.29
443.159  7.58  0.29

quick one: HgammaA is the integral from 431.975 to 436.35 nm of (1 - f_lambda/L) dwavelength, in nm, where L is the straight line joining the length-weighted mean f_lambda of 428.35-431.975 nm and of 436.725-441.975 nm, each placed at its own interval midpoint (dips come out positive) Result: -0.36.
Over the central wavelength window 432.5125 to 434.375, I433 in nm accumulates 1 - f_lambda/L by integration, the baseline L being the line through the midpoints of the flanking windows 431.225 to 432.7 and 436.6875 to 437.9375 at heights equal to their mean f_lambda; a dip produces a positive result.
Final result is 0.08 nm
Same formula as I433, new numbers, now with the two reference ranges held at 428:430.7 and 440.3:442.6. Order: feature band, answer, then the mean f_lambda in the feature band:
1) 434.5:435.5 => -0.08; 6.9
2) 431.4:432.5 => -0.19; 7.03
